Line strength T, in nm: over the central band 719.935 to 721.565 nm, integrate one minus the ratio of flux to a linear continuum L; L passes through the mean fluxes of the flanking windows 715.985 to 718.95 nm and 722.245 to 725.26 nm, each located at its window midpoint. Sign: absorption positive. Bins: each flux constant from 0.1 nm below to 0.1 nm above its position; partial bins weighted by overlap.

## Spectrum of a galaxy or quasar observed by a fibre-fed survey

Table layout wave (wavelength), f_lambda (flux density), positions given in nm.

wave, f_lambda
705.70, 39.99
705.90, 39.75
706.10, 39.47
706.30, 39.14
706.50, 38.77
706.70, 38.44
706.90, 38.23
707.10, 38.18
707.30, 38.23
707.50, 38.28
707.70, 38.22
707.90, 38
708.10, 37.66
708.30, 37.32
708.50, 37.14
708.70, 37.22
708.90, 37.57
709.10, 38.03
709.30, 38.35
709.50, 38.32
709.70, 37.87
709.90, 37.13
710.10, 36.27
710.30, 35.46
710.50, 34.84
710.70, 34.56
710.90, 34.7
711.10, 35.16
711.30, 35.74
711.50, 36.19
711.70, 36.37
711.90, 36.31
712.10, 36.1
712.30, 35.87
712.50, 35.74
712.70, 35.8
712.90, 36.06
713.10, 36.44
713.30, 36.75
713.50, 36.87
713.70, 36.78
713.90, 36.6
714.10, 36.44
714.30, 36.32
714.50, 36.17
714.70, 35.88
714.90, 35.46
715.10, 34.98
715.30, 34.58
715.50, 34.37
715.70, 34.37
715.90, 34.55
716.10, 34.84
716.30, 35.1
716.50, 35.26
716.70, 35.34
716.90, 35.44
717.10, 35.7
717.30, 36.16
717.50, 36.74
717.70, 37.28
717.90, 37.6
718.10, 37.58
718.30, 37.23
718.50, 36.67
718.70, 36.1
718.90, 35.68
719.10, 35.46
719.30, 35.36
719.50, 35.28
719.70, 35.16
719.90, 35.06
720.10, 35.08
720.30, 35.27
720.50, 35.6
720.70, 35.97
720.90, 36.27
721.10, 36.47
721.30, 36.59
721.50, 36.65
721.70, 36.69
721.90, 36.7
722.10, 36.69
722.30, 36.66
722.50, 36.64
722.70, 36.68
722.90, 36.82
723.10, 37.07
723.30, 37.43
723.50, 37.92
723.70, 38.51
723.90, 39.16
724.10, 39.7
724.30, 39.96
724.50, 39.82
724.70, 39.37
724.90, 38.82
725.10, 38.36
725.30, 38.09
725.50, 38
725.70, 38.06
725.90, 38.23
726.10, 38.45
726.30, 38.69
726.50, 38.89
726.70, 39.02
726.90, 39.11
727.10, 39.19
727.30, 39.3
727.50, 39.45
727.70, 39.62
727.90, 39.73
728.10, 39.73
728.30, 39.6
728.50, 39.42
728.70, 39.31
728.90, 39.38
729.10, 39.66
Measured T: 0.057 nm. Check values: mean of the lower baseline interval 36.2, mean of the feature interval 35.9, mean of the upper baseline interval 38.2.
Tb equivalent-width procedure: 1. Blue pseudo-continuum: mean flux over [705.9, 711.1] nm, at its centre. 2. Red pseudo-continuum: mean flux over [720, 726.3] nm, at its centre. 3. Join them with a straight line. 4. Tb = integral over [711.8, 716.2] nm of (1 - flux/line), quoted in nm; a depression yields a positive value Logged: 0.20 nm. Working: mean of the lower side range 37.5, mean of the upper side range 37.5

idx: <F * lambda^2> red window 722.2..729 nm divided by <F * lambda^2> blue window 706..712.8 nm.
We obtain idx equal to 1.1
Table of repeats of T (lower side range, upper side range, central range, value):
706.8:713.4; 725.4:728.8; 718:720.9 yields 0.17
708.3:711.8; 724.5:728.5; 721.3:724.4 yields 0.07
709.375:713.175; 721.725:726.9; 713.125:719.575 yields 0.17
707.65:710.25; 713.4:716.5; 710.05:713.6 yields 0.07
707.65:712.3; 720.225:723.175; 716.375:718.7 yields 0.01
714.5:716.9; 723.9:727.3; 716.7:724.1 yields 0.07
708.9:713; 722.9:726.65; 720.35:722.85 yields 0.10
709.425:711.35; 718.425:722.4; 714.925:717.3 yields 0.06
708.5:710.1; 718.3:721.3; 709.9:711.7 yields 0.09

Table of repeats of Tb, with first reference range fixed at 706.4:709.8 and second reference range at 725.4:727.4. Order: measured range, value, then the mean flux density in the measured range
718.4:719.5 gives 0.07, 35.8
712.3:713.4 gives 0.06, 36.1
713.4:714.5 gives 0.05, 36.6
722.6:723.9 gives 0.03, 37.5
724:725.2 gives -0.02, 39.3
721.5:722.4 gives 0.04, 36.7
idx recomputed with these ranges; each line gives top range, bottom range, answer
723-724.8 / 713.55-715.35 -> 1.11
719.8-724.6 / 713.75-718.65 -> 1.05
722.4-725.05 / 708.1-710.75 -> 1.08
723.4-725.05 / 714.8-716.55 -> 1.15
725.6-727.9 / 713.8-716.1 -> 1.14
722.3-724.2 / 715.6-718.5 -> 1.07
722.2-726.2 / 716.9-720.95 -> 1.08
